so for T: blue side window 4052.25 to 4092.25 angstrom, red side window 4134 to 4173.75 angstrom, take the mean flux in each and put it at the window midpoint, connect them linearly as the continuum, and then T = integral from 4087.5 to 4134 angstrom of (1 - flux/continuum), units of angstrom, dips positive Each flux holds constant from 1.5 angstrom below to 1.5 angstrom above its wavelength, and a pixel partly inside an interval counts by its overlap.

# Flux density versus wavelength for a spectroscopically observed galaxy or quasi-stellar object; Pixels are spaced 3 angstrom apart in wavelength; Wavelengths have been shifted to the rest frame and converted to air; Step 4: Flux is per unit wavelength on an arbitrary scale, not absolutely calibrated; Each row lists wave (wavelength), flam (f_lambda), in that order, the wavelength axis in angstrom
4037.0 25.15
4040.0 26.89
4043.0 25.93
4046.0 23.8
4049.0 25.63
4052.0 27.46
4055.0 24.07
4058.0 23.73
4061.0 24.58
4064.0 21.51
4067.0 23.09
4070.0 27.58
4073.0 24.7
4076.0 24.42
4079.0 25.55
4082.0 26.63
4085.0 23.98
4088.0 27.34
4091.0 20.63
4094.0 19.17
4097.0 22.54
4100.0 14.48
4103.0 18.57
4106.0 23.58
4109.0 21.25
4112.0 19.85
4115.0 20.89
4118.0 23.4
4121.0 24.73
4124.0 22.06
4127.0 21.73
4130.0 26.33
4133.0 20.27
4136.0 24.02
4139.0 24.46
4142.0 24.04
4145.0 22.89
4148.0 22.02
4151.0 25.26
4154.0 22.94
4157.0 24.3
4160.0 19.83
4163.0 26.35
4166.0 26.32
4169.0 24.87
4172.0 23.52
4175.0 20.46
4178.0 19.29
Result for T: 5.1 angstrom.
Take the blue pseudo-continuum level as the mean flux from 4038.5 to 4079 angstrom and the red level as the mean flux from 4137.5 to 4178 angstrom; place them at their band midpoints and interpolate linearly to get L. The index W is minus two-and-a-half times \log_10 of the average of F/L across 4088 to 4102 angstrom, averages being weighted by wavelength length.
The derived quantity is 0.21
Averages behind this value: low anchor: 24.9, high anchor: 23.5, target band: 20.1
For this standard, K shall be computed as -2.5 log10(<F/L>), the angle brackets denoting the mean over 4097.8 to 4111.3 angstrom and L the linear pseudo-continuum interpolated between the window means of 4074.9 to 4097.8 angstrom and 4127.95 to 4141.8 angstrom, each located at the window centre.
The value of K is 0.21 mag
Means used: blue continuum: 23.8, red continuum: 23.7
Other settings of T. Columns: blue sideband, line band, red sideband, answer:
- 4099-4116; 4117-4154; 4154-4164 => -2.91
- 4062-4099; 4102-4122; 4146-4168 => 1.74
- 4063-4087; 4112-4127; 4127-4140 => 0.91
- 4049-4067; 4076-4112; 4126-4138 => 2.45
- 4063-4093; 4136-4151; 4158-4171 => 0.46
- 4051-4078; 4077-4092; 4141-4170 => -0.35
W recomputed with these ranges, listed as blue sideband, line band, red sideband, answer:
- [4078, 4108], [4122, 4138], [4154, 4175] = 0.002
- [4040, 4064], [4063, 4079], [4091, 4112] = -0.067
